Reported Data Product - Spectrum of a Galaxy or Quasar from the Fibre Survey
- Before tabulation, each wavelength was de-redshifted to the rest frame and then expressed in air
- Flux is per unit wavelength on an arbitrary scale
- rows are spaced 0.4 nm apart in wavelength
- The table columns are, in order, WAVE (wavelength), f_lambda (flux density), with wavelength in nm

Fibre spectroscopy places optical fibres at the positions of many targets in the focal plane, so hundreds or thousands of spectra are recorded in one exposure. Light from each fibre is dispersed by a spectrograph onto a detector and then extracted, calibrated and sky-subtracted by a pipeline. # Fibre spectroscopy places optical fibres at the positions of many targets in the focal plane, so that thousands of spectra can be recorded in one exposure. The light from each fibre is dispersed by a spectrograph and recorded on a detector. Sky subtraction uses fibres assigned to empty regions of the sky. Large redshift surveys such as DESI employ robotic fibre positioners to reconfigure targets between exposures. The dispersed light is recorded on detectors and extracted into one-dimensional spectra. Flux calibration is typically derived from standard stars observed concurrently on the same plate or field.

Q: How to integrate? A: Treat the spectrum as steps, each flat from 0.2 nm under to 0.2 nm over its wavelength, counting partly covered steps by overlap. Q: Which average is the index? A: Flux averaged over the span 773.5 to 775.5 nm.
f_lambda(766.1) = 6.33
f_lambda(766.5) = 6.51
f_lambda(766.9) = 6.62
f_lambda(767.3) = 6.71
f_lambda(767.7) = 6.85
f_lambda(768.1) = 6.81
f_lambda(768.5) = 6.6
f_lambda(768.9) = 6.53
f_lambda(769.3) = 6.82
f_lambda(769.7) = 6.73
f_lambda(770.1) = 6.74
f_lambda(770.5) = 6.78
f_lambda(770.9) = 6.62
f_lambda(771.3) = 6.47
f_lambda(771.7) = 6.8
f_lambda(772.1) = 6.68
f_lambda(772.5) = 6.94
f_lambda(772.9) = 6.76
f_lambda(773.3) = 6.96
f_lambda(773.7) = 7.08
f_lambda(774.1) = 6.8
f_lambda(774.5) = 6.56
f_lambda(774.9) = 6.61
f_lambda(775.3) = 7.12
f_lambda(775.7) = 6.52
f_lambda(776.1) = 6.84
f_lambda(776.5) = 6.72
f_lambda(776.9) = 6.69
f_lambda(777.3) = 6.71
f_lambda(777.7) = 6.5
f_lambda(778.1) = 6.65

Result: 6.83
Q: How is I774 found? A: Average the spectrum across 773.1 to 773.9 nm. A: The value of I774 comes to 7.02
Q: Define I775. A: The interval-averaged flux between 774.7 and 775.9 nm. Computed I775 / 6.75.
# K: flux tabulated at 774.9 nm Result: 6.61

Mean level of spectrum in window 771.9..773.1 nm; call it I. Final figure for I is 6.79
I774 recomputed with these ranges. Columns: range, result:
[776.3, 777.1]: 6.71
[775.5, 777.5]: 6.7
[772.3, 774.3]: 6.91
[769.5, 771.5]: 6.67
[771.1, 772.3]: 6.65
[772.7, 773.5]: 6.86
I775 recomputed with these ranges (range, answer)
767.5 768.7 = 6.75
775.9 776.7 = 6.78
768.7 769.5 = 6.67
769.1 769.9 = 6.77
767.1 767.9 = 6.78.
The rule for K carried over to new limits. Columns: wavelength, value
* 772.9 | 6.76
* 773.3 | 6.96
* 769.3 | 6.82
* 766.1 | 6.33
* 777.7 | 6.5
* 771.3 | 6.47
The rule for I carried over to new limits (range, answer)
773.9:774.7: 6.68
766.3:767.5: 6.61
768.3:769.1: 6.57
